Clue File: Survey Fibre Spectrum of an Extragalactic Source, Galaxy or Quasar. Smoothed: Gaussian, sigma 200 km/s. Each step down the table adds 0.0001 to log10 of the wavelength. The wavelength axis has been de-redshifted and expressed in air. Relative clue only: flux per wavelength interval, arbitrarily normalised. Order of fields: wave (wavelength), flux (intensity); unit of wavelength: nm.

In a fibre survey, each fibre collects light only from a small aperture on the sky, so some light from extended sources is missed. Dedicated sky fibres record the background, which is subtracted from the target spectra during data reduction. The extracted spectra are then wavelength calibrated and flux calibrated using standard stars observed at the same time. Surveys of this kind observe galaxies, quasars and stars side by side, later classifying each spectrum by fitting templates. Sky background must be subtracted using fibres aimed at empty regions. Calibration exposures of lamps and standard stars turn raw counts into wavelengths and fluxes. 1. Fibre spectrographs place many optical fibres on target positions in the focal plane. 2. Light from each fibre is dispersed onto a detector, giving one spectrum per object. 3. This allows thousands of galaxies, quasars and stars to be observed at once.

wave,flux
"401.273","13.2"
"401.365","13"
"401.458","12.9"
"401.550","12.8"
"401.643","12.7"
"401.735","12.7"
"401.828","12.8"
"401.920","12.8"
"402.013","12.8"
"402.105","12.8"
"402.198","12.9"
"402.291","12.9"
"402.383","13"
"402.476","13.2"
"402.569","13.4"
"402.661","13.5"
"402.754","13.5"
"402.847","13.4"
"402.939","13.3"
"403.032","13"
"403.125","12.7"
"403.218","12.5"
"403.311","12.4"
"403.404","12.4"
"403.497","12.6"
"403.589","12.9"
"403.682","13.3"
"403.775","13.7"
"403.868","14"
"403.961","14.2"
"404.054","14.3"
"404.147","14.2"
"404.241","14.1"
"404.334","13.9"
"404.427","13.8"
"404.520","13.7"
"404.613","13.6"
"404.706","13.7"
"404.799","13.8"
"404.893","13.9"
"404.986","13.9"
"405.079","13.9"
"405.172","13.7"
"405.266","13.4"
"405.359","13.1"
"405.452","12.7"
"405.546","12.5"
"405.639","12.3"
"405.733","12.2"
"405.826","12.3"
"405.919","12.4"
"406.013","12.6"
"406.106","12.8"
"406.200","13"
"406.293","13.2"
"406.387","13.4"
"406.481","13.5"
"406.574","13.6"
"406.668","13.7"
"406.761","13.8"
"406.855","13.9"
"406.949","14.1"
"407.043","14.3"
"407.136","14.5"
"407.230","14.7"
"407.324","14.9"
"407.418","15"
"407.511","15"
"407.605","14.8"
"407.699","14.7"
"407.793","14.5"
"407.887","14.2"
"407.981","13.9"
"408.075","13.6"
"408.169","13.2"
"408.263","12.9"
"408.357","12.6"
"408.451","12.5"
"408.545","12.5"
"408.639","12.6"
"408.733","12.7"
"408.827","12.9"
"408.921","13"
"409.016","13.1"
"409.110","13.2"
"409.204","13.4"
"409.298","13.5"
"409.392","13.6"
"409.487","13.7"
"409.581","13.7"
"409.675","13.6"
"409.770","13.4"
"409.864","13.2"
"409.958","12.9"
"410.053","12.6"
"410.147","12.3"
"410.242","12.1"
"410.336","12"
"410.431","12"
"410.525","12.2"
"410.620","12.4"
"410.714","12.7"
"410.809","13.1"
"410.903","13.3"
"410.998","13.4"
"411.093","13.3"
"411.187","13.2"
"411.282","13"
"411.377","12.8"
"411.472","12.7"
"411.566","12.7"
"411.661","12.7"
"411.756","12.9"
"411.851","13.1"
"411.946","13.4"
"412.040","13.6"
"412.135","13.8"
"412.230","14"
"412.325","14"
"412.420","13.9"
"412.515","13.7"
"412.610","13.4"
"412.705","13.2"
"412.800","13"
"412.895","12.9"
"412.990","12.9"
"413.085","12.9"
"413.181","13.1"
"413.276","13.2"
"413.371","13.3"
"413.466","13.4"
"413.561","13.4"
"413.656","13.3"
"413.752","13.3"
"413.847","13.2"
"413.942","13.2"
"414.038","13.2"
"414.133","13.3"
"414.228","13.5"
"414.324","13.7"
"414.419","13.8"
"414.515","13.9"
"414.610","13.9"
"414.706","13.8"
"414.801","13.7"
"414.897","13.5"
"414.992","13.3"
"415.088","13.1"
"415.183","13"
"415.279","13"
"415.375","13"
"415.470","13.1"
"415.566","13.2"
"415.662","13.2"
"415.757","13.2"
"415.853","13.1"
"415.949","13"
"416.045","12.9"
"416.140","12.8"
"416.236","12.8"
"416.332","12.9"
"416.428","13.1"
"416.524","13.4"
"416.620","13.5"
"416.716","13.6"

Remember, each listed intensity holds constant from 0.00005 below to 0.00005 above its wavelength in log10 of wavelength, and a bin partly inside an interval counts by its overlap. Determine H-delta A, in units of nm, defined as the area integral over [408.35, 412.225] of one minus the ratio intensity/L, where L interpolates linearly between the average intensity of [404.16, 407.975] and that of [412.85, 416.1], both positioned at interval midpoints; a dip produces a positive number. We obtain 0.145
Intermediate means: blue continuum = 13.7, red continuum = 13.3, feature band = 13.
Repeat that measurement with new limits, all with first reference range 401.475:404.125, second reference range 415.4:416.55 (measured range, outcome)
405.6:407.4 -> -0.05 nm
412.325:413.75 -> -0.02 nm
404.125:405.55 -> -0.06 nm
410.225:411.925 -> 0.04 nm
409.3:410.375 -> 0.00 nm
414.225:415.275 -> -0.04 nm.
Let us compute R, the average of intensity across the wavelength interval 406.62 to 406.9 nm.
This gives 13.8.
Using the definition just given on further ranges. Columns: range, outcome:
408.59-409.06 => 12.8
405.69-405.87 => 12.3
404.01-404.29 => 14.2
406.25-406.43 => 13.3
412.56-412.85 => 13.2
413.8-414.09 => 13.2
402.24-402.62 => 13.1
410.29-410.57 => 12.1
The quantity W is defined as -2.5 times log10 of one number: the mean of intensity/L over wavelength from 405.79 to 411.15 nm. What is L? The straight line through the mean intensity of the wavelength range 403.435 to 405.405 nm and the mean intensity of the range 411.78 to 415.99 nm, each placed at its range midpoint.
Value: 0.02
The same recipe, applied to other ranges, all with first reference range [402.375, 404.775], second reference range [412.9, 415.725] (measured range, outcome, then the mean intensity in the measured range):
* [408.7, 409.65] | 0.00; 13.3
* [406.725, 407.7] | -0.09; 14.5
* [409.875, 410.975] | 0.07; 12.6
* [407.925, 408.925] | 0.03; 13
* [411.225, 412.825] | 0.00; 13.3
